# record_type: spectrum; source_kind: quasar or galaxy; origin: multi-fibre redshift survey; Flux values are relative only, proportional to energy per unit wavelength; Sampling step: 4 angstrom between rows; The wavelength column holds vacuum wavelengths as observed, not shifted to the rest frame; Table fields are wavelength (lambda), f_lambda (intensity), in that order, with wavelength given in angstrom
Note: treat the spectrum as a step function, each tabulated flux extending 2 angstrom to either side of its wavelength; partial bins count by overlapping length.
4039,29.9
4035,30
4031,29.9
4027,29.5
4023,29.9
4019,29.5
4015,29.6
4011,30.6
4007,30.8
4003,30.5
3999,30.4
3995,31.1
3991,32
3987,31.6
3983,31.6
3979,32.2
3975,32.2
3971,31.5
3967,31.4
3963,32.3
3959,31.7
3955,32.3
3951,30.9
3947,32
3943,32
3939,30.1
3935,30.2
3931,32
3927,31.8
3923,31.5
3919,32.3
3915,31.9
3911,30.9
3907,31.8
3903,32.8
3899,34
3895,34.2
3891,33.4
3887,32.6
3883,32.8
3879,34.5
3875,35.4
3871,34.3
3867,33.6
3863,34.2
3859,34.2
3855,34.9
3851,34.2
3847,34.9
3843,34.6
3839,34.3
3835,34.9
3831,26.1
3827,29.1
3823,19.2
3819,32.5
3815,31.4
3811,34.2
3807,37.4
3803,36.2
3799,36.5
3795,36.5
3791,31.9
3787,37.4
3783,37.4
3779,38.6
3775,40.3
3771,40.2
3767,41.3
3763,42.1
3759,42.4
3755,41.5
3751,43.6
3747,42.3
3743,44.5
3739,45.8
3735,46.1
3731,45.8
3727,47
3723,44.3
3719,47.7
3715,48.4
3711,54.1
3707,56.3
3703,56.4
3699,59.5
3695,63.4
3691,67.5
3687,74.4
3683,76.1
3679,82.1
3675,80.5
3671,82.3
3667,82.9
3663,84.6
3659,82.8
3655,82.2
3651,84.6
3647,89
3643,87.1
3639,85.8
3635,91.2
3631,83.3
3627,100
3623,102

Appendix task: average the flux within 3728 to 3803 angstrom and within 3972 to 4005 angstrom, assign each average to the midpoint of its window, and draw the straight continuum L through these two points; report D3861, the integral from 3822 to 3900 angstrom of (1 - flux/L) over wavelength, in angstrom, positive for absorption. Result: 8.0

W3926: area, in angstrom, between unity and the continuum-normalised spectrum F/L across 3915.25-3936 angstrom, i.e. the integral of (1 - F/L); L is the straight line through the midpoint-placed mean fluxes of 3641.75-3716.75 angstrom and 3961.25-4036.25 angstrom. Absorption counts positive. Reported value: 4.6 angstrom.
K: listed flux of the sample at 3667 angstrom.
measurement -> 82.9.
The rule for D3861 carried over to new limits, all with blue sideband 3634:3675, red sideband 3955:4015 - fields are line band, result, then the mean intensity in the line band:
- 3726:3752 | 9.6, 45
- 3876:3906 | 8.4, 33.5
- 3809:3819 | 4.5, 32.7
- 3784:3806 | 9.3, 35.9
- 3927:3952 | 4.8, 31.3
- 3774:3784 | 4.0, 38.8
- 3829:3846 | 6.9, 32.6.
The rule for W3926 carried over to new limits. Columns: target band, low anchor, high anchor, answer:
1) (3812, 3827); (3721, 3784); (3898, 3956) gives 4.0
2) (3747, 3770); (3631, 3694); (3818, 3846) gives 4.6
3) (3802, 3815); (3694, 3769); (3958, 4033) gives 2.3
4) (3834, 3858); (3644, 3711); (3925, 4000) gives 7.1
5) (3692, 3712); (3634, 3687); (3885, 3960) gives 4.4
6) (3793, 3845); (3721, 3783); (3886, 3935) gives 8.0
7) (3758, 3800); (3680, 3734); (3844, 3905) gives 7.8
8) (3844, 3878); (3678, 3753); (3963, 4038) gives 6.4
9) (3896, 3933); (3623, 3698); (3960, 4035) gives 9.7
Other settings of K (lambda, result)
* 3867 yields 33.6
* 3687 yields 74.4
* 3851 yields 34.2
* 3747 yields 42.3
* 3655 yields 82.2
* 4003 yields 30.5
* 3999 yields 30.4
